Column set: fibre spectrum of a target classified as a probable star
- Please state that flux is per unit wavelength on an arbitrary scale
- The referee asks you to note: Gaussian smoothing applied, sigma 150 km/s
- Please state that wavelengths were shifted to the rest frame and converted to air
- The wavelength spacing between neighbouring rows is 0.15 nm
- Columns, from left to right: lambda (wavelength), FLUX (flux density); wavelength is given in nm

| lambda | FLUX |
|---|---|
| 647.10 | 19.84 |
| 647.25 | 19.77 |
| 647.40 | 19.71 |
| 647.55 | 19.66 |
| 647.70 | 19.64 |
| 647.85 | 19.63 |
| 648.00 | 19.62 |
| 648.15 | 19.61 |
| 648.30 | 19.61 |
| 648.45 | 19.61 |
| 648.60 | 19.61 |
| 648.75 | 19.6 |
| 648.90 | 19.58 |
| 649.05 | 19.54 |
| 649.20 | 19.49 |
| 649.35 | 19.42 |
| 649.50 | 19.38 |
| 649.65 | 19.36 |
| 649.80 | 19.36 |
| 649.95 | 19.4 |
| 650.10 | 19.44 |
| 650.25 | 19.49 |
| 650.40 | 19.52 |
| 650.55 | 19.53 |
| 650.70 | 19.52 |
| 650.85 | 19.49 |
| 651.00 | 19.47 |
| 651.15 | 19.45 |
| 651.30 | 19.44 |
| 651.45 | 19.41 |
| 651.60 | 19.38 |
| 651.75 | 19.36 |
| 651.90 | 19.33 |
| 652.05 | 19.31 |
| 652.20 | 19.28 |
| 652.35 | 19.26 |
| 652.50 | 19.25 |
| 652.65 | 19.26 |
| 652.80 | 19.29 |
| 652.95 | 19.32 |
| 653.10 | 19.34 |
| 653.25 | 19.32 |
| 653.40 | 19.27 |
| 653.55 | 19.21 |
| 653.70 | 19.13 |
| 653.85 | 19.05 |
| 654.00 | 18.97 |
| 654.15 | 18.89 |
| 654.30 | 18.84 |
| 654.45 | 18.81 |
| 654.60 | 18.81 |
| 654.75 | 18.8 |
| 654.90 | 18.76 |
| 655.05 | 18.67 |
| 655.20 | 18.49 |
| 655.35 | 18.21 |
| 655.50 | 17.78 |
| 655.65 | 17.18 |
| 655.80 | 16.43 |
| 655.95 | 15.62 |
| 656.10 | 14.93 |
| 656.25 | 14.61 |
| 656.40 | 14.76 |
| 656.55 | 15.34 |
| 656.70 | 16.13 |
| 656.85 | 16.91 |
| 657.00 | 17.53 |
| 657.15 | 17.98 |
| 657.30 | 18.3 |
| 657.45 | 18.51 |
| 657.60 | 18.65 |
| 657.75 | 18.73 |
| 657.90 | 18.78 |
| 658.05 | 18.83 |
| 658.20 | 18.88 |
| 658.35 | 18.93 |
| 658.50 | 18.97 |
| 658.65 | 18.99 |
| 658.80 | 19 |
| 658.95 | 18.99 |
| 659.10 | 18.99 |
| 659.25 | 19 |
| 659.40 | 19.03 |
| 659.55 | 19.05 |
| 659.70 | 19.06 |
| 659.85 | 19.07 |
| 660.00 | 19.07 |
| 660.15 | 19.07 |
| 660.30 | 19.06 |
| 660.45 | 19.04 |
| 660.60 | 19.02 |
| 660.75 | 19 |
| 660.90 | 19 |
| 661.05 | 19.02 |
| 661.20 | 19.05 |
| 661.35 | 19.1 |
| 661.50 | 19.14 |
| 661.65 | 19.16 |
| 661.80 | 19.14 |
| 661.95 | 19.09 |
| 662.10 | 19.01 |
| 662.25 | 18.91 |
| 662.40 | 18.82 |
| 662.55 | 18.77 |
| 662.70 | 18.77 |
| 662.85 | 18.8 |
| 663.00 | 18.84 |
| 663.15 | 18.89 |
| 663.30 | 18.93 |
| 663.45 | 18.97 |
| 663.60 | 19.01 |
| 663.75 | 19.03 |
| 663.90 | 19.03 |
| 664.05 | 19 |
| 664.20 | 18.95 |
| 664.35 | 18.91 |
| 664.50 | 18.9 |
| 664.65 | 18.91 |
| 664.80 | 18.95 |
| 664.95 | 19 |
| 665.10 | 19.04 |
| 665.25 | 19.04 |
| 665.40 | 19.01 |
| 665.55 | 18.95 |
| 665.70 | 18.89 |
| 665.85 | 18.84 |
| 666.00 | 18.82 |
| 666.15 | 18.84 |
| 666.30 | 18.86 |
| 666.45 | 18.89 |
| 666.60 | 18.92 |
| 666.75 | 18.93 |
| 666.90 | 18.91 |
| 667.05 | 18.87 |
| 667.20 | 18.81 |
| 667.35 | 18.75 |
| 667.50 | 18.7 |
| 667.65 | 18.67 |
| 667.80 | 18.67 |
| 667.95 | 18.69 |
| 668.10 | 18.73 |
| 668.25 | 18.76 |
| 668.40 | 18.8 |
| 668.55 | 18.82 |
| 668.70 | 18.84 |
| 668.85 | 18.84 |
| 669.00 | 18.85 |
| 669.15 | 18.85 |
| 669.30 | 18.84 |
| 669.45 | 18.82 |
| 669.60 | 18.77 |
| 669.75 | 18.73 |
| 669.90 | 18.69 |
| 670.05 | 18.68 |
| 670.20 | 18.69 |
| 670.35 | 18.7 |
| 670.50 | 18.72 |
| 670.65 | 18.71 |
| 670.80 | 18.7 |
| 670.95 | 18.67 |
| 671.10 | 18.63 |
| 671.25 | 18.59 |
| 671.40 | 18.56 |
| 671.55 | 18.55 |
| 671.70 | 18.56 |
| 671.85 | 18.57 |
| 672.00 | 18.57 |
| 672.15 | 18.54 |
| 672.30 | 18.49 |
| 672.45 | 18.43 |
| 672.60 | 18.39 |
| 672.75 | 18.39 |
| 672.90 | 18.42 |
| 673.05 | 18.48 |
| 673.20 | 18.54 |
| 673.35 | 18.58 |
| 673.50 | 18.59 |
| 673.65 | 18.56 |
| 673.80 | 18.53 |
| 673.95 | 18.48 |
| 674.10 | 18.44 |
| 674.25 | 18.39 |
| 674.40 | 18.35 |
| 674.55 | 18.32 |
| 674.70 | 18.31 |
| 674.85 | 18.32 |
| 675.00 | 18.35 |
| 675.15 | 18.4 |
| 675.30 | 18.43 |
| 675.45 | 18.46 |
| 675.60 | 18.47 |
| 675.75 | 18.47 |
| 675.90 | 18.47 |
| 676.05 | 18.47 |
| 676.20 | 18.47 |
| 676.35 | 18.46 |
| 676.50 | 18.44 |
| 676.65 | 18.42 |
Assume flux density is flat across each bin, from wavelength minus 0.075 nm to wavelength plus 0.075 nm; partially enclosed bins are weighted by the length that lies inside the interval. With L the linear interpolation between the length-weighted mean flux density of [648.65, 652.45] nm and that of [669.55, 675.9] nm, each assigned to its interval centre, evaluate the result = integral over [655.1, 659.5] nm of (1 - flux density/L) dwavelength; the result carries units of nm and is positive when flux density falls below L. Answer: 0.32 nm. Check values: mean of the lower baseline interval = 19.4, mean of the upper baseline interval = 18.5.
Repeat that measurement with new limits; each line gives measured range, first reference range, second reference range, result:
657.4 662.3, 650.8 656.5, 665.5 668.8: -0.09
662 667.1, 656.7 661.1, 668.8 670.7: -0.05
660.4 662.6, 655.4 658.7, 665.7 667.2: -0.11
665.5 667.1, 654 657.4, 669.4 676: -0.07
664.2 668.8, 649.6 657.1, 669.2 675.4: -0.08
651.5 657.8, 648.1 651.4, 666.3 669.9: 0.36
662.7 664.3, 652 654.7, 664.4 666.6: 0.00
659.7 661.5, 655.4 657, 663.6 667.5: -0.17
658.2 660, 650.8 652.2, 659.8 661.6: 0.01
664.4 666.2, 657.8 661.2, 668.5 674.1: -0.01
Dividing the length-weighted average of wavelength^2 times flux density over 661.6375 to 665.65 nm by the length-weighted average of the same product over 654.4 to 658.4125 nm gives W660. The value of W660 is 1.10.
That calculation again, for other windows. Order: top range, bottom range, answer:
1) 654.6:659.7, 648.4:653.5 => 0.94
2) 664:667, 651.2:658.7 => 1.07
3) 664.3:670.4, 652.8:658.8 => 1.08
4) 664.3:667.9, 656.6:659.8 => 1.04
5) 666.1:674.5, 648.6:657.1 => 1.06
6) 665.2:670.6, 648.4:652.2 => 1.02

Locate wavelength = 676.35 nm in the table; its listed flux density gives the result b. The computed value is 18.46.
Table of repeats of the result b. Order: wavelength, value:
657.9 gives 18.78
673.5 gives 18.59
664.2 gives 18.95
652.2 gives 19.28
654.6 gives 18.81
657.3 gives 18.3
